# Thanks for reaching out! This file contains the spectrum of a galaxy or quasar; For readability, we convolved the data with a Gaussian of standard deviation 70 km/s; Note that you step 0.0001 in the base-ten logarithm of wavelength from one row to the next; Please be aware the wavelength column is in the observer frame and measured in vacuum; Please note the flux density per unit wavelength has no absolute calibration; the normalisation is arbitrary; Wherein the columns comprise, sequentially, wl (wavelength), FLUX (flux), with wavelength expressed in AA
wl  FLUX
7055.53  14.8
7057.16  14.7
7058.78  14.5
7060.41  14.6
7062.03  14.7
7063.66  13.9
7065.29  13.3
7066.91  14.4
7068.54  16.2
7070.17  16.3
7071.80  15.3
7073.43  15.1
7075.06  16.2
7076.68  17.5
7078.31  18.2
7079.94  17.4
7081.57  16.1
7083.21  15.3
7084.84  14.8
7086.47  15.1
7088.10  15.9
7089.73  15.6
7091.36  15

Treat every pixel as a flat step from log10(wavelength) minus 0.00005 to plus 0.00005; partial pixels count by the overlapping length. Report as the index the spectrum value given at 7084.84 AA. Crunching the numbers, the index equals 14.8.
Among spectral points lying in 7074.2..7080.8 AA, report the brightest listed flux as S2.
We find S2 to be 18.2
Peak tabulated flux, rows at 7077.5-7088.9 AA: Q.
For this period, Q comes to 18.2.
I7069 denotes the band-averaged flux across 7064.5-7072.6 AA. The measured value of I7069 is 15.1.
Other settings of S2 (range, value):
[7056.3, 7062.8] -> 14.7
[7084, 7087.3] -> 15.1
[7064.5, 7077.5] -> 17.5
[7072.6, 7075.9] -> 16.2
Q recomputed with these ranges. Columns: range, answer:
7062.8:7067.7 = 14.4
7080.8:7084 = 16.1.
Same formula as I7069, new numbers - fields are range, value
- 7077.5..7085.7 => 16.3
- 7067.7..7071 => 16.2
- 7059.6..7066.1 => 14.1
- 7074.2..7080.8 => 17.3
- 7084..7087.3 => 15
